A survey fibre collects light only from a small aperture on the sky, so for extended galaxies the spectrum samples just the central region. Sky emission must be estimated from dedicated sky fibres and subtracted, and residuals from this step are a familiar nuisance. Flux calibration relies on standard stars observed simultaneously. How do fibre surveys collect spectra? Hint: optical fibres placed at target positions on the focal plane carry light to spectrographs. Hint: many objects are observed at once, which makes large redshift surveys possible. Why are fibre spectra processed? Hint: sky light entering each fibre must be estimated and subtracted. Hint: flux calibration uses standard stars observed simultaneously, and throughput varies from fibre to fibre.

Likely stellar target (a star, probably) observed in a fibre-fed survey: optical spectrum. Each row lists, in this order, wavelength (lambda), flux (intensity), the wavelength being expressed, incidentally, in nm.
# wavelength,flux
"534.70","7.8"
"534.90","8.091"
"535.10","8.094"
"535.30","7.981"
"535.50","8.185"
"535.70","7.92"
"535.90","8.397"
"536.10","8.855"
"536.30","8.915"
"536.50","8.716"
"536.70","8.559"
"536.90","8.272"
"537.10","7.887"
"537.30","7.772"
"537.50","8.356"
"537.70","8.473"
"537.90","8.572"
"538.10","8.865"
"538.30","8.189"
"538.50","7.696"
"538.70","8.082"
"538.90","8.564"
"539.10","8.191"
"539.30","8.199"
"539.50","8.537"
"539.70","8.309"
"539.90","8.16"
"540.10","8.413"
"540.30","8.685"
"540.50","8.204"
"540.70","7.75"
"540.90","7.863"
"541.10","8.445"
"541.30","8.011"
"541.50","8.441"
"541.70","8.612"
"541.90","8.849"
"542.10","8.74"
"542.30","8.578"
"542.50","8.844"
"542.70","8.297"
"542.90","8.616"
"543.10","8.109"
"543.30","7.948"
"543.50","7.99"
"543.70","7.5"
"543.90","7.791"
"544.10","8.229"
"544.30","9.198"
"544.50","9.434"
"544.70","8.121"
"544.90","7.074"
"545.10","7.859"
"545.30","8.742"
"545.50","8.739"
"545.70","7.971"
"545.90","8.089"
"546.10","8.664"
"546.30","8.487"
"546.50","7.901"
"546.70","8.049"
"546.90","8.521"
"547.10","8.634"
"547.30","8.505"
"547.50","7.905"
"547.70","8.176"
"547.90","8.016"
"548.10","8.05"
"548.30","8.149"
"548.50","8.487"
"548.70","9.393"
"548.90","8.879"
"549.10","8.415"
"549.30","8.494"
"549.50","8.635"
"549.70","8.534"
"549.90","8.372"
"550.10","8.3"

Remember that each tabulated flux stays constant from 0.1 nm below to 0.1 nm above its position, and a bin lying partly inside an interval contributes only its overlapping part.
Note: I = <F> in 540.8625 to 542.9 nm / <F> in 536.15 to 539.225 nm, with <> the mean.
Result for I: 1.02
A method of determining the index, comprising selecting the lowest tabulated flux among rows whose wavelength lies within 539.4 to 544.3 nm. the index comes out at 7.5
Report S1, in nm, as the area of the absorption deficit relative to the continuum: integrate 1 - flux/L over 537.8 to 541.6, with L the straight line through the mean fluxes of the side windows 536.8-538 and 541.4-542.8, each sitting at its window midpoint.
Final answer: 0.07 nm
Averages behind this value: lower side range 8.22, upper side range 8.62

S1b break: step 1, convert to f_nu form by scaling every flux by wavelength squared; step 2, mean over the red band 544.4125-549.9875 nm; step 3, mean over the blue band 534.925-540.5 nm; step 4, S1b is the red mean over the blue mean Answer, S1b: 1.0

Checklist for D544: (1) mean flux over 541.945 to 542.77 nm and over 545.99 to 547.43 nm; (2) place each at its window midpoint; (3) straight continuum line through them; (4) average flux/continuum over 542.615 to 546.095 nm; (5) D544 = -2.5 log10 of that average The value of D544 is 0.04 mag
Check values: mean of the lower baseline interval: 8.64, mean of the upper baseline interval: 8.38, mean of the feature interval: 8.23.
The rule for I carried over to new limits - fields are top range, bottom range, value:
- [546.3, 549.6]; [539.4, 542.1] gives 1.01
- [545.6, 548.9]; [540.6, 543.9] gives 1.01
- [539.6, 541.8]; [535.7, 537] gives 0.96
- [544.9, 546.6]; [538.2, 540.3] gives 1.00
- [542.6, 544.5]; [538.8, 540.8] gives 0.99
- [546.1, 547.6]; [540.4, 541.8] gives 1.01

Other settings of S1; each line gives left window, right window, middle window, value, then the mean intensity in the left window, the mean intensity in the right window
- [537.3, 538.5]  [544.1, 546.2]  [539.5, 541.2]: 0.03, 8.36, 8.38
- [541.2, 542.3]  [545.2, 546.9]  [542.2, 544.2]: 0.07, 8.53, 8.34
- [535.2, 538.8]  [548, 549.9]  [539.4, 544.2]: 0.07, 8.32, 8.55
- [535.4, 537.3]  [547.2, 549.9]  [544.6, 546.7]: 0.06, 8.38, 8.43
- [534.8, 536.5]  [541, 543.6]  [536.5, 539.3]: 0.03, 8.33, 8.42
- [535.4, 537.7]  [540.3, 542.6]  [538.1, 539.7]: 0.02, 8.35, 8.41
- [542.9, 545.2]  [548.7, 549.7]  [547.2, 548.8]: 0.04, 8.14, 8.68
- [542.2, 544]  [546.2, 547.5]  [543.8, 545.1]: -0.01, 8.19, 8.32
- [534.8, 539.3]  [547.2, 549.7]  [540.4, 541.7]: 0.03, 8.3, 8.43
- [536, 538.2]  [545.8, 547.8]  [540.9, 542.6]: -0.03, 8.48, 8.29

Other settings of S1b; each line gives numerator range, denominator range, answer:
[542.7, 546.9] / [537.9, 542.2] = 1.01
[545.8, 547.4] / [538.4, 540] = 1.05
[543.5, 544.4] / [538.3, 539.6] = 1.01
